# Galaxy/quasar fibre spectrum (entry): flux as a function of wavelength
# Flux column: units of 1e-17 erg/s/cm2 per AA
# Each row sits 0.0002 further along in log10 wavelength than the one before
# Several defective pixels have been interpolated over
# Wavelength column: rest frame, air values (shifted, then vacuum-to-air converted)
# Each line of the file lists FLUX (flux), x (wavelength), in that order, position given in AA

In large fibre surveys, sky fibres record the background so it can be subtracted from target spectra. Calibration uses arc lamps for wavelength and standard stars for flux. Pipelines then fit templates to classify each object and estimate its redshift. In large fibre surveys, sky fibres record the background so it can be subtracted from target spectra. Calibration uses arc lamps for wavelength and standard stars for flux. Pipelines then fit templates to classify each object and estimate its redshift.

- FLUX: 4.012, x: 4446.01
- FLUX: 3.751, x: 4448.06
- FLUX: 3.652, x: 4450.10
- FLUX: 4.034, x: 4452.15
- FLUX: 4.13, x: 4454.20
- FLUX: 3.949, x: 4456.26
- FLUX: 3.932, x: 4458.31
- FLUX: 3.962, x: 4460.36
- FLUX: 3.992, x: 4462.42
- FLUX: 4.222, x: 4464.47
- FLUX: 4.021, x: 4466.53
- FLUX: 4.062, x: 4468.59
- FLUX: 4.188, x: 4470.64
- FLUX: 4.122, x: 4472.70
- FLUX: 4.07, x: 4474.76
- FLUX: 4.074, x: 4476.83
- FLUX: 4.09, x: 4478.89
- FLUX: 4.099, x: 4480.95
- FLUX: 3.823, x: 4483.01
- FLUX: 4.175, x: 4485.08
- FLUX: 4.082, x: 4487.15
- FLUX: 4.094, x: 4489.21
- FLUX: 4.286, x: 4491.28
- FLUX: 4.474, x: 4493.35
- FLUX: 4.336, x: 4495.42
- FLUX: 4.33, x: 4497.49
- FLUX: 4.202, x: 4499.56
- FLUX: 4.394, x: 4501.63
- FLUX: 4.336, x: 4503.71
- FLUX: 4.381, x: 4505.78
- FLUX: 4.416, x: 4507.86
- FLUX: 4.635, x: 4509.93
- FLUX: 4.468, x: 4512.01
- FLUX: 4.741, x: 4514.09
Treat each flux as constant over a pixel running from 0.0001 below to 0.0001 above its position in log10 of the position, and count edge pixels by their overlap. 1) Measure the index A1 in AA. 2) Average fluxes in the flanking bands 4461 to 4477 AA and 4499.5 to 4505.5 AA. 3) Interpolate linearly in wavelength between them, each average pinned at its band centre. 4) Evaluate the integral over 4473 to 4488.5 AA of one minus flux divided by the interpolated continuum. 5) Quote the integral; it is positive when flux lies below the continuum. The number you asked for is 0.4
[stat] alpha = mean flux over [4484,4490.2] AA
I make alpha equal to 4.11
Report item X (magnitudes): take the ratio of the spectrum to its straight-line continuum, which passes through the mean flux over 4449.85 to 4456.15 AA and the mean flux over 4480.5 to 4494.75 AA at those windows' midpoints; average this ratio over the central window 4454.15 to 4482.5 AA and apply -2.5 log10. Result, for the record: -0.002 mag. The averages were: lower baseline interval 3.97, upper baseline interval 4.15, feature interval 4.06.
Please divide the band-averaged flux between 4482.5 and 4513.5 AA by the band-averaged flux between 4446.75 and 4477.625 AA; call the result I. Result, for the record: 1.07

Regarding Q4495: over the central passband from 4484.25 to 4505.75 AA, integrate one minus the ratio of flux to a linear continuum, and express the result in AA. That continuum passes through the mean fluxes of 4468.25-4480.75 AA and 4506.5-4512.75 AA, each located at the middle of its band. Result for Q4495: 0.3 AA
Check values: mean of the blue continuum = 4.1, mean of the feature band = 4.28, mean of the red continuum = 4.5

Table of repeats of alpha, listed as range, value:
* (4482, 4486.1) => 3.99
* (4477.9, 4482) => 4.1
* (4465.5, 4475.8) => 4.09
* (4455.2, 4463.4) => 3.96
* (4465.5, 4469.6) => 4.04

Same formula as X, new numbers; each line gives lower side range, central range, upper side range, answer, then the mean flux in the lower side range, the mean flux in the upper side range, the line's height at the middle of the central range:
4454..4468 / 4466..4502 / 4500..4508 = 0.011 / 4.02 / 4.36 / 4.2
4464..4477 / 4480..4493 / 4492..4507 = 0.033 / 4.1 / 4.35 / 4.24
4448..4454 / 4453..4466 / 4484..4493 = -0.024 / 3.87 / 4.18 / 3.94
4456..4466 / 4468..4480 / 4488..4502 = 0.005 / 4.02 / 4.3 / 4.12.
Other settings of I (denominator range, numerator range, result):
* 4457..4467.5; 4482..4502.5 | 1.05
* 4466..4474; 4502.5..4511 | 1.08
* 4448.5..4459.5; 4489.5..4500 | 1.10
